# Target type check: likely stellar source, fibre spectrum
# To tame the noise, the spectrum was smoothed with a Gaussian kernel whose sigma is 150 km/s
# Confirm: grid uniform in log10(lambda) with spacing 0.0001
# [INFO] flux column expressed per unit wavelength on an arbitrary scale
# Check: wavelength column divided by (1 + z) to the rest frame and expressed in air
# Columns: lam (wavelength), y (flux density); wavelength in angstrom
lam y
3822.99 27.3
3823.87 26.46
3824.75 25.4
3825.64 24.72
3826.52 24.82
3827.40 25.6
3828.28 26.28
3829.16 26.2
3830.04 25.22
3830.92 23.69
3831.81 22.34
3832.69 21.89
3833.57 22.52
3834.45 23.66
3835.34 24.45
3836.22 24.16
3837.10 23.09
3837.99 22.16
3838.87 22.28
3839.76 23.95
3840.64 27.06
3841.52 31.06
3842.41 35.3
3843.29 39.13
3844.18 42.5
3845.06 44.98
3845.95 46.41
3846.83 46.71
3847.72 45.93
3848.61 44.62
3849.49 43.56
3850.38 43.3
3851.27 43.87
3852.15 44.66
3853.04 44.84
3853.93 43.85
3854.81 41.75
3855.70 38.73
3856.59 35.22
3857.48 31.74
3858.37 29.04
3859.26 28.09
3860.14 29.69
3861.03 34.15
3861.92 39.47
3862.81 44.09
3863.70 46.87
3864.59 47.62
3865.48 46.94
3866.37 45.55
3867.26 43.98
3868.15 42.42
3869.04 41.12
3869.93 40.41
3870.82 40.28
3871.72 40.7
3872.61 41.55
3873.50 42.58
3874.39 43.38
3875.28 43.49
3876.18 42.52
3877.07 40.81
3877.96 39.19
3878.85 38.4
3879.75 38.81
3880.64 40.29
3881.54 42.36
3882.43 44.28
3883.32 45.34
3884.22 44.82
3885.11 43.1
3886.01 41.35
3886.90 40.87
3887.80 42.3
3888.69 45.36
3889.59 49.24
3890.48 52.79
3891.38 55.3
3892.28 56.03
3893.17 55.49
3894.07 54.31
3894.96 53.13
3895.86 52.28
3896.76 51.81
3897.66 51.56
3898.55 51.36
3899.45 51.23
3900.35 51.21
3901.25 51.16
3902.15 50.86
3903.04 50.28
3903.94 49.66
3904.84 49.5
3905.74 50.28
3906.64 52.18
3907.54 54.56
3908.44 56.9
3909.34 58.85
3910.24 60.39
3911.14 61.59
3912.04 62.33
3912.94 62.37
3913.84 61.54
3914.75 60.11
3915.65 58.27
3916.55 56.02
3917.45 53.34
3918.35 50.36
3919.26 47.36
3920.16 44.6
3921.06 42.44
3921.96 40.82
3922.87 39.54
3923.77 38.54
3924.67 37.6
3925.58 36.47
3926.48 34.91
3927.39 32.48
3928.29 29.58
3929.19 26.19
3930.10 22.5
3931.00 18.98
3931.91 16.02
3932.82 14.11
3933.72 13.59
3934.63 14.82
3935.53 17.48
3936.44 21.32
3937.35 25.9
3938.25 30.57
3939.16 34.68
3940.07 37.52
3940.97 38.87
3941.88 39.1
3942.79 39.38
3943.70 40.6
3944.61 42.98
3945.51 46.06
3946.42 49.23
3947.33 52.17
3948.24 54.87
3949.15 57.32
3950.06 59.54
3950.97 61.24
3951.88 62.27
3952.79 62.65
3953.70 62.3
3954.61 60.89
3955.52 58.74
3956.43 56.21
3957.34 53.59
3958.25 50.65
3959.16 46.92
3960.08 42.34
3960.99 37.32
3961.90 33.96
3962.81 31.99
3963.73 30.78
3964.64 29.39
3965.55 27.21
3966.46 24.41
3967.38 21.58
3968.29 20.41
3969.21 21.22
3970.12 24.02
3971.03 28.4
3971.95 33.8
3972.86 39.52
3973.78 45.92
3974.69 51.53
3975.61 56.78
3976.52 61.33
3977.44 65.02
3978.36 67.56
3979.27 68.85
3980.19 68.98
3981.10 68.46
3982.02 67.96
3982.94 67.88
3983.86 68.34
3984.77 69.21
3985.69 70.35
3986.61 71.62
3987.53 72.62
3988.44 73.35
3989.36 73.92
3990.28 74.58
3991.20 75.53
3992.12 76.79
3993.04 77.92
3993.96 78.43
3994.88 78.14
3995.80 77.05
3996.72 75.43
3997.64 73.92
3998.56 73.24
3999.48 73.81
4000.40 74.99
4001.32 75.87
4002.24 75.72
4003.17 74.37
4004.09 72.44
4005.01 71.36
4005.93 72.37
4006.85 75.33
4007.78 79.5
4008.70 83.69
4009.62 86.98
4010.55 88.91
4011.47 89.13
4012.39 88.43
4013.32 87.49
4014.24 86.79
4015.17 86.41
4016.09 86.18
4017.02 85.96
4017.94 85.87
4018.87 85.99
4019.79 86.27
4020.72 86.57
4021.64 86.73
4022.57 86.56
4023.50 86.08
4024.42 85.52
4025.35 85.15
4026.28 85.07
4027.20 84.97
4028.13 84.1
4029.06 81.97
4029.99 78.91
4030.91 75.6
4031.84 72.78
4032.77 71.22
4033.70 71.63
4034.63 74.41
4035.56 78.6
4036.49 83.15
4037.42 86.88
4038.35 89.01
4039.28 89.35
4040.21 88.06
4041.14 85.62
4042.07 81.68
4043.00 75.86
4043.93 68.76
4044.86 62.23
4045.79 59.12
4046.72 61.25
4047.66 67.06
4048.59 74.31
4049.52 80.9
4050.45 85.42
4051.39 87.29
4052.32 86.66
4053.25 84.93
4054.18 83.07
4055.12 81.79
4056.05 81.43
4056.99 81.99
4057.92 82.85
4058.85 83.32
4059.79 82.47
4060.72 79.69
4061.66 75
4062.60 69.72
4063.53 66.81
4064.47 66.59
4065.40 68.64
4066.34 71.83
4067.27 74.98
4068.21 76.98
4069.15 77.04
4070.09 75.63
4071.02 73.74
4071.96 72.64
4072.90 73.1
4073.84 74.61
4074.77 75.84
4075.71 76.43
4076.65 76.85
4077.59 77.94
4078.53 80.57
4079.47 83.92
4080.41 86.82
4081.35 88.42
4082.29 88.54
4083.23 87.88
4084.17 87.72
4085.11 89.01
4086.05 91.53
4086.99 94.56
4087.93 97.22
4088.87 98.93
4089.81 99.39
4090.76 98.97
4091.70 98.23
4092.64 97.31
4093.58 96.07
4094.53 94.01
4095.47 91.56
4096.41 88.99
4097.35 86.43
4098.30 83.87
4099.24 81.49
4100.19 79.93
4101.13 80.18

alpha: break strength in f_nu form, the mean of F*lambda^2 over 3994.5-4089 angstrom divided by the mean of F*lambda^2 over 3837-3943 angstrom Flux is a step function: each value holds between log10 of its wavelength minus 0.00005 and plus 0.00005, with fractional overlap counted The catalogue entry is 2.1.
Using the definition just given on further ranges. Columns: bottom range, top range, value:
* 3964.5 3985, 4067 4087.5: 1.79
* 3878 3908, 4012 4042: 1.85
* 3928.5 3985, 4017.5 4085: 1.94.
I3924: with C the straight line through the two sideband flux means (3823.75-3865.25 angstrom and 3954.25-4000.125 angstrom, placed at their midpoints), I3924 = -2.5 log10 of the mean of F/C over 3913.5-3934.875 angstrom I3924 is 0.25 mag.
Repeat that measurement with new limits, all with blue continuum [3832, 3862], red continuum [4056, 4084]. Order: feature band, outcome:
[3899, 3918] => -0.19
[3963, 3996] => 0.09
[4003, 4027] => -0.24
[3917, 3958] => 0.28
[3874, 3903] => -0.10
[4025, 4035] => -0.13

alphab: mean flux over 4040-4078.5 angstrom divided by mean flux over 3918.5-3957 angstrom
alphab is 1.9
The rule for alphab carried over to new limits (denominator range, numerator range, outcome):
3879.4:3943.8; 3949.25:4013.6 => 1.41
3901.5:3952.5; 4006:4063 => 1.87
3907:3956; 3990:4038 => 1.84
